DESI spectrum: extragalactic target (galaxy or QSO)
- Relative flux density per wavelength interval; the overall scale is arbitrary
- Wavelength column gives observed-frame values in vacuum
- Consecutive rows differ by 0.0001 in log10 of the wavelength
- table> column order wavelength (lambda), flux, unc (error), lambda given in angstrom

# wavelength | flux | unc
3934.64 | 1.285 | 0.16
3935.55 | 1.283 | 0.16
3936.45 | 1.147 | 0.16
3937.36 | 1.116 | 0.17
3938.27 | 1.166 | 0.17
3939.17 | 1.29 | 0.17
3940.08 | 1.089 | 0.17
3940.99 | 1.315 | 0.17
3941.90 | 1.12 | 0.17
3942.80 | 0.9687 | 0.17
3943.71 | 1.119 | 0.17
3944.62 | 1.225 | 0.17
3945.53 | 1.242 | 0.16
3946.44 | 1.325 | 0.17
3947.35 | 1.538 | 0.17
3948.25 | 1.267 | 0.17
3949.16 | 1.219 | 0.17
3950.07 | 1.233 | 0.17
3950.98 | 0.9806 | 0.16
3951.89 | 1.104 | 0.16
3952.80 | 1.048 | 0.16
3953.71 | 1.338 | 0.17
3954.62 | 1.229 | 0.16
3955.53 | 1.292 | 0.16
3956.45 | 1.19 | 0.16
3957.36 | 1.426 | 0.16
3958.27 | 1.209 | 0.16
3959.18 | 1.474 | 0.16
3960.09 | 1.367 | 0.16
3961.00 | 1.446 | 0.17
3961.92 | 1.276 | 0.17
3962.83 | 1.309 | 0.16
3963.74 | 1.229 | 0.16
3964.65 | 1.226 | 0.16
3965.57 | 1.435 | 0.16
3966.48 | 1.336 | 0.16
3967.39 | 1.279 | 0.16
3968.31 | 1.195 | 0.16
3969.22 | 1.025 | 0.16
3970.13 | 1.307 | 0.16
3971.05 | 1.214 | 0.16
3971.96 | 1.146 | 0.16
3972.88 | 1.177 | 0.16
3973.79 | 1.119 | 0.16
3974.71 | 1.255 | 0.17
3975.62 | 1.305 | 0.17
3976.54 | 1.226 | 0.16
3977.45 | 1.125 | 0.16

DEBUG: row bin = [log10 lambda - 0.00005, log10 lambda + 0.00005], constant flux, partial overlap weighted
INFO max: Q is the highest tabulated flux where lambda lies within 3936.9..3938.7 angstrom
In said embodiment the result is 1.166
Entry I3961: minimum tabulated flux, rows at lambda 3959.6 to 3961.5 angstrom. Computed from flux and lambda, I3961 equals 1.367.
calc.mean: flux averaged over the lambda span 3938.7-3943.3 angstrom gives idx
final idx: 1.16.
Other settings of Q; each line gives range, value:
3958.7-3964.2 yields 1.474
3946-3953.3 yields 1.538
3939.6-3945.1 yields 1.315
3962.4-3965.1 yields 1.309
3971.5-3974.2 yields 1.177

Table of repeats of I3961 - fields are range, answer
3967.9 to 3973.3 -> 1.025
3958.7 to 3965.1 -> 1.226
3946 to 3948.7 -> 1.267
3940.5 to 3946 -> 0.9687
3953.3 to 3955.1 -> 1.229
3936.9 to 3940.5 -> 1.089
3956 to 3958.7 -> 1.19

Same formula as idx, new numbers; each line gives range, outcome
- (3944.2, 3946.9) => 1.26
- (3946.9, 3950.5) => 1.32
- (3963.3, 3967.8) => 1.3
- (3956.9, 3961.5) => 1.38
